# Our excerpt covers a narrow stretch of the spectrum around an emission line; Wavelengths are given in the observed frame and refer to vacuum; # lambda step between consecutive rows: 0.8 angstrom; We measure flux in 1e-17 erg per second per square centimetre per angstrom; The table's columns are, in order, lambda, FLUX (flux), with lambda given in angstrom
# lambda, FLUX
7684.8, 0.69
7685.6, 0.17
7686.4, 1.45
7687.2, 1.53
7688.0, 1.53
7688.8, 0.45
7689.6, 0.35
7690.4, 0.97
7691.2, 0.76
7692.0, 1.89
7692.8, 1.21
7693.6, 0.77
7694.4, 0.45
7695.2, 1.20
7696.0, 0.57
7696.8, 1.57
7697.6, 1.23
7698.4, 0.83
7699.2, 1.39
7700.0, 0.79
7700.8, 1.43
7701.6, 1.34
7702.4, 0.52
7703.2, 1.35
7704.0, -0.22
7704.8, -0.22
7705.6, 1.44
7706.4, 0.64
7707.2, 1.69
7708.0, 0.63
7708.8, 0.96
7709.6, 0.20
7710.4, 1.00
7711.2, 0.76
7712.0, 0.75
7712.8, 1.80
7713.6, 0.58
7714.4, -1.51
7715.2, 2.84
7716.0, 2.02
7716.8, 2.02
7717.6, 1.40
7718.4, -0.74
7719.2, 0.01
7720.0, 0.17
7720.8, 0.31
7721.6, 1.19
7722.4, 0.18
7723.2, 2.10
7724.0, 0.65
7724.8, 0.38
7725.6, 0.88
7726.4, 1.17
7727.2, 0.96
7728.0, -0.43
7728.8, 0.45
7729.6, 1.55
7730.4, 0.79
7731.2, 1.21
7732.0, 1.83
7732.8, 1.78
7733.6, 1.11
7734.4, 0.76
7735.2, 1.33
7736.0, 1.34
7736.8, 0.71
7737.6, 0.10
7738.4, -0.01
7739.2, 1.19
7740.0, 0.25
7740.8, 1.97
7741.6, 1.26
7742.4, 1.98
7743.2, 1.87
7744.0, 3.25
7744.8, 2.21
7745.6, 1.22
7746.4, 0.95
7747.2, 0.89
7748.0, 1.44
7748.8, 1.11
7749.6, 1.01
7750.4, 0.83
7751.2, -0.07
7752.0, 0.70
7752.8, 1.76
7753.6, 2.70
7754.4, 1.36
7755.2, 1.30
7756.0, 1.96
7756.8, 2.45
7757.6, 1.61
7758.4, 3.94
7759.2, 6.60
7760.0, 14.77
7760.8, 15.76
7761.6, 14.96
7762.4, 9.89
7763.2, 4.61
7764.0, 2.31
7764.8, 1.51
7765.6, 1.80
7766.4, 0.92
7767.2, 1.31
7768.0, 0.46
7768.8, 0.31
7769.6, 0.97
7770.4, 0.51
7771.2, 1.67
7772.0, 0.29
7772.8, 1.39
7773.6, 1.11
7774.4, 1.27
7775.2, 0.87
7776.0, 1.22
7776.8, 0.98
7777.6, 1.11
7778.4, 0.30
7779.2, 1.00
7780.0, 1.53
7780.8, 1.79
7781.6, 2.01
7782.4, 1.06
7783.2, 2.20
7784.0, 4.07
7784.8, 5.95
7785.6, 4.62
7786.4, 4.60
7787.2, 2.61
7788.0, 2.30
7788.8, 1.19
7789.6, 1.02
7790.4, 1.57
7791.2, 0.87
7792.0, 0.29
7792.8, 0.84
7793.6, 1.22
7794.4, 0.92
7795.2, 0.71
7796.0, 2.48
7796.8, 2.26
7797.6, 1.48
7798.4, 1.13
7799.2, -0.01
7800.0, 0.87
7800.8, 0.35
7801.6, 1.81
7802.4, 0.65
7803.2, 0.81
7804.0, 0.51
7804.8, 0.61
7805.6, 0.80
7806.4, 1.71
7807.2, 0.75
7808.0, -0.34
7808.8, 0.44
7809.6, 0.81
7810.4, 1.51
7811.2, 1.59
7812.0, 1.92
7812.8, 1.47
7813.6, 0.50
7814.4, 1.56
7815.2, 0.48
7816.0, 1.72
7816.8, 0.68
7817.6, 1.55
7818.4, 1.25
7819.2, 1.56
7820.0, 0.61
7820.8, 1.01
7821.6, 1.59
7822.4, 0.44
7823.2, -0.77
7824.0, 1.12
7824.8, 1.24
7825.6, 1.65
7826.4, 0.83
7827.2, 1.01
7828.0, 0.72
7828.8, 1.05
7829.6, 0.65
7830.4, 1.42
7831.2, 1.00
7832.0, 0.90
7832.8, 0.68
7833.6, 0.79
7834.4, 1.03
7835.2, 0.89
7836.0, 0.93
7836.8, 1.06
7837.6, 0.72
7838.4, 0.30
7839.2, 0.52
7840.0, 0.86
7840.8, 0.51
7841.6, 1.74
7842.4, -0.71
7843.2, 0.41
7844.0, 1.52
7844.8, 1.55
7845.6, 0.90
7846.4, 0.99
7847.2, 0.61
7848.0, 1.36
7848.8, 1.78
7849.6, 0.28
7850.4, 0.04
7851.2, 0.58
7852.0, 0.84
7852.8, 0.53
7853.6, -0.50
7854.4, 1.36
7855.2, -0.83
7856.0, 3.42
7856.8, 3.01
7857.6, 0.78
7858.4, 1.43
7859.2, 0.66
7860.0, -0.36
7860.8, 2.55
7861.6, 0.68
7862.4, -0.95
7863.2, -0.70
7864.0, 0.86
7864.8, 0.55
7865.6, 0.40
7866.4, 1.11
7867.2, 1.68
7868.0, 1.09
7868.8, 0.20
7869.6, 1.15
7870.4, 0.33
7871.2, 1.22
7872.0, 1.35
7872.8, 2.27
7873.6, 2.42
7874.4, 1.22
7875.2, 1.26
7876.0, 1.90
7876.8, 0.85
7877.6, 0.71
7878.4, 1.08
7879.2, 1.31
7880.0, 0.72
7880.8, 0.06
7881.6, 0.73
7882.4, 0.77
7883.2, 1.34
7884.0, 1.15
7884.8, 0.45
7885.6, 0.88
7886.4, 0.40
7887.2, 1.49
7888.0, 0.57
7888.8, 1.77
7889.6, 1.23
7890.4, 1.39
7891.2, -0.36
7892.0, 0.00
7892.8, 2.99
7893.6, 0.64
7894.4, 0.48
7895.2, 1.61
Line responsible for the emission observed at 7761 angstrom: Halpha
